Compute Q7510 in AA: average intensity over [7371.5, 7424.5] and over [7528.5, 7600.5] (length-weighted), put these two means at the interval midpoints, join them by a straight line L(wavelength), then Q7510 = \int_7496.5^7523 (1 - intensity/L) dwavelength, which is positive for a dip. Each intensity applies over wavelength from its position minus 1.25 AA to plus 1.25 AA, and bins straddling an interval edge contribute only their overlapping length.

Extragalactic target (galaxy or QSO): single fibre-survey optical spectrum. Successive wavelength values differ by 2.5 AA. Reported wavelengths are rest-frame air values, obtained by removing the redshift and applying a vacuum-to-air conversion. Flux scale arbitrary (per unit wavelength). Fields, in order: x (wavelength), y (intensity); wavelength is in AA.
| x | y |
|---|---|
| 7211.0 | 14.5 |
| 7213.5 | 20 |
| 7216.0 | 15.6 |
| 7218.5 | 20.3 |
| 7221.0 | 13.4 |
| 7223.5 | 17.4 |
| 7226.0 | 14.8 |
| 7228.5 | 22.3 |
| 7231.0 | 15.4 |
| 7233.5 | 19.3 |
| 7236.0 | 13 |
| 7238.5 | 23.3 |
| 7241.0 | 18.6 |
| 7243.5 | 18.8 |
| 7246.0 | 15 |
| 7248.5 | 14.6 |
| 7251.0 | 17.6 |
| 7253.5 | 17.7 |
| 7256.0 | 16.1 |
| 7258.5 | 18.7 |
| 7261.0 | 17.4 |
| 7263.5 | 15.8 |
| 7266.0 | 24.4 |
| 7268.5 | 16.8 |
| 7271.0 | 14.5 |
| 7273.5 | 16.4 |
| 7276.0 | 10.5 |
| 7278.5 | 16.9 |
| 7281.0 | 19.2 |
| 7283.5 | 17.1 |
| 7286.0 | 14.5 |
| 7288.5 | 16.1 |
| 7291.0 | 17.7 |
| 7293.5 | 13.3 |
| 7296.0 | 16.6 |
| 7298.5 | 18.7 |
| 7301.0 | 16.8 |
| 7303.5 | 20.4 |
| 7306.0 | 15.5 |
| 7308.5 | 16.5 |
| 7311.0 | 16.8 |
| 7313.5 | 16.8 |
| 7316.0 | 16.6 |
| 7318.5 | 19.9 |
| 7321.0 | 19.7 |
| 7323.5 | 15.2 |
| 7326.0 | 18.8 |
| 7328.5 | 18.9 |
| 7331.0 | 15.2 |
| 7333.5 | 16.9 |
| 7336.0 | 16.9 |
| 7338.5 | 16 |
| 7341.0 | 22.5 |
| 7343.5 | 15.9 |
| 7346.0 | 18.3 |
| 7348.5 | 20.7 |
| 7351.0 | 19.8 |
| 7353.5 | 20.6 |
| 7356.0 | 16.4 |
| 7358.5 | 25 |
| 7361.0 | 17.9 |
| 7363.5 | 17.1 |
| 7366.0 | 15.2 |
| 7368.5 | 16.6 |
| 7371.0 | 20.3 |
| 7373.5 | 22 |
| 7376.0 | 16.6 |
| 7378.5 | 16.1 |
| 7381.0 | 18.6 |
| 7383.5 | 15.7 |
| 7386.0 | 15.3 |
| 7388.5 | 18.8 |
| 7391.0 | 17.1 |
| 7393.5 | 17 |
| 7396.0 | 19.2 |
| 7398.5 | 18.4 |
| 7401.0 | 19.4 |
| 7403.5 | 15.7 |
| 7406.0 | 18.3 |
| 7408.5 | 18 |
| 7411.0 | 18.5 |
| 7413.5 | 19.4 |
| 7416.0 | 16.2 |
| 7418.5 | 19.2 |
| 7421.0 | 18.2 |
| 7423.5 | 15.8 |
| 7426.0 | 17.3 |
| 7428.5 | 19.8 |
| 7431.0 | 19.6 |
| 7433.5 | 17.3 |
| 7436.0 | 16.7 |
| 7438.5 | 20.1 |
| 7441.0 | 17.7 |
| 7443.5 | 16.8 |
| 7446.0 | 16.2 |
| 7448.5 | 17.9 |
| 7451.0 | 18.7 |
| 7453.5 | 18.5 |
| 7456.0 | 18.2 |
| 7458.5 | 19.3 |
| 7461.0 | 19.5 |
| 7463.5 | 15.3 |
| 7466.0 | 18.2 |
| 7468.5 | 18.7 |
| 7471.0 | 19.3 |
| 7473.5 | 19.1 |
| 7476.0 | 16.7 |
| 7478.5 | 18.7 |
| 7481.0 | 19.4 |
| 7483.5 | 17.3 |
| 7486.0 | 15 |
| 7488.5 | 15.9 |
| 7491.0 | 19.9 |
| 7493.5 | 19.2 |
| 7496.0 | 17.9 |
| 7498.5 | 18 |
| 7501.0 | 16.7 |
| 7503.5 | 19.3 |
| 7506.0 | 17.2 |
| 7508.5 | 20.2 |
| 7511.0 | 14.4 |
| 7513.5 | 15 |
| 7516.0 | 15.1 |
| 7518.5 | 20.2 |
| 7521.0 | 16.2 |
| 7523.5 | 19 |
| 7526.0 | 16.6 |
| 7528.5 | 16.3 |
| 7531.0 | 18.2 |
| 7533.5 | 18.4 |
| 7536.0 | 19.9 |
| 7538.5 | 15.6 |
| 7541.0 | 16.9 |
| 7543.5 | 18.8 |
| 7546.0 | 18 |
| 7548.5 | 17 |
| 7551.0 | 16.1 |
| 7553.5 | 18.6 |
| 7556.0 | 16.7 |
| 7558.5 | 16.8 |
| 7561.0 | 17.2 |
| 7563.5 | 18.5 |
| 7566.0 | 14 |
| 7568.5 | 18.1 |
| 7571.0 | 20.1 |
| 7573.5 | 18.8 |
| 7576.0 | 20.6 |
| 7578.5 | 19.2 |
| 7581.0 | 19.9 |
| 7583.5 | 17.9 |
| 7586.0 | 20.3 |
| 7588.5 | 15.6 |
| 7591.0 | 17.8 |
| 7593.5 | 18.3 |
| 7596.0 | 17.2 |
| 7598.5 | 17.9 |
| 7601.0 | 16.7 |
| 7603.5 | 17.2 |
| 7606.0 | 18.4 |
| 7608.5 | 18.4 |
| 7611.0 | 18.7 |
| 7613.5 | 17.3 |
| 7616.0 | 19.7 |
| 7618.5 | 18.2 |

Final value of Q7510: 0.9 AA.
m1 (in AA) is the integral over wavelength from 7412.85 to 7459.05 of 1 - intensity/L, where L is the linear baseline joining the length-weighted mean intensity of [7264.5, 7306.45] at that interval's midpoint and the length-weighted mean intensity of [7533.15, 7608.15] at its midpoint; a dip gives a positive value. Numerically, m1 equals -1.7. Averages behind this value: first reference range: 16.8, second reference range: 17.9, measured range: 18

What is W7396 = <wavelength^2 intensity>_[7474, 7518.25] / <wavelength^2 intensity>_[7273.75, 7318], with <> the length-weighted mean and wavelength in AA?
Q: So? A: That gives 1.12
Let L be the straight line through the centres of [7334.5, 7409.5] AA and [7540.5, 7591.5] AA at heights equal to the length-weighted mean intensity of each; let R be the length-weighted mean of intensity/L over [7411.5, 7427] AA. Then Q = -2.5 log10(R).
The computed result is 0.02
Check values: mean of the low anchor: 18.2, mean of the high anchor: 18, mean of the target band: 17.7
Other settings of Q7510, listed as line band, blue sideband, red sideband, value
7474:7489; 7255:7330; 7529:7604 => 0.3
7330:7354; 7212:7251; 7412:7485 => -0.6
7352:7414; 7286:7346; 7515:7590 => -2.5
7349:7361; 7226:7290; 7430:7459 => -1.8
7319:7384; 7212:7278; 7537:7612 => -3.1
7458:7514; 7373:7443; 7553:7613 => 0.3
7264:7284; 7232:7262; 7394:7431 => 0.8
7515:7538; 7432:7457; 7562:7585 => 0.7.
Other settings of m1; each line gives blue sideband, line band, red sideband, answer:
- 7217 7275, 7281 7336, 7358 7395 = 1.6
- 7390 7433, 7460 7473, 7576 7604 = -0.1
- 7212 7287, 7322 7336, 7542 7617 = 0.3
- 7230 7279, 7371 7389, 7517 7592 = -0.3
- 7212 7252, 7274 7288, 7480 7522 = 1.4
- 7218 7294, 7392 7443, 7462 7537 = -1.7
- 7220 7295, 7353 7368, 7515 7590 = -1.1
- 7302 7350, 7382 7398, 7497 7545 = 0.4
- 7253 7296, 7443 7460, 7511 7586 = -0.7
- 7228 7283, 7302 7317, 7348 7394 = 0.5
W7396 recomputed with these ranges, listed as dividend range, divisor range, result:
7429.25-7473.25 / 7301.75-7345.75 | 1.07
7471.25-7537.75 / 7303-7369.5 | 1.03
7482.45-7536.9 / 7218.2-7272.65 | 1.08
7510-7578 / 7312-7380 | 1.01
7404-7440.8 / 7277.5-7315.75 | 1.11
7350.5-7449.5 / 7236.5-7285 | 1.09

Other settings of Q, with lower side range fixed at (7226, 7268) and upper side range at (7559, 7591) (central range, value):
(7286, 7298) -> 0.13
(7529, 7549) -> 0.03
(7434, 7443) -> 0.01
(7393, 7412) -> 0.00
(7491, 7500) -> -0.02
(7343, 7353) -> -0.06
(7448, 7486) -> 0.00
